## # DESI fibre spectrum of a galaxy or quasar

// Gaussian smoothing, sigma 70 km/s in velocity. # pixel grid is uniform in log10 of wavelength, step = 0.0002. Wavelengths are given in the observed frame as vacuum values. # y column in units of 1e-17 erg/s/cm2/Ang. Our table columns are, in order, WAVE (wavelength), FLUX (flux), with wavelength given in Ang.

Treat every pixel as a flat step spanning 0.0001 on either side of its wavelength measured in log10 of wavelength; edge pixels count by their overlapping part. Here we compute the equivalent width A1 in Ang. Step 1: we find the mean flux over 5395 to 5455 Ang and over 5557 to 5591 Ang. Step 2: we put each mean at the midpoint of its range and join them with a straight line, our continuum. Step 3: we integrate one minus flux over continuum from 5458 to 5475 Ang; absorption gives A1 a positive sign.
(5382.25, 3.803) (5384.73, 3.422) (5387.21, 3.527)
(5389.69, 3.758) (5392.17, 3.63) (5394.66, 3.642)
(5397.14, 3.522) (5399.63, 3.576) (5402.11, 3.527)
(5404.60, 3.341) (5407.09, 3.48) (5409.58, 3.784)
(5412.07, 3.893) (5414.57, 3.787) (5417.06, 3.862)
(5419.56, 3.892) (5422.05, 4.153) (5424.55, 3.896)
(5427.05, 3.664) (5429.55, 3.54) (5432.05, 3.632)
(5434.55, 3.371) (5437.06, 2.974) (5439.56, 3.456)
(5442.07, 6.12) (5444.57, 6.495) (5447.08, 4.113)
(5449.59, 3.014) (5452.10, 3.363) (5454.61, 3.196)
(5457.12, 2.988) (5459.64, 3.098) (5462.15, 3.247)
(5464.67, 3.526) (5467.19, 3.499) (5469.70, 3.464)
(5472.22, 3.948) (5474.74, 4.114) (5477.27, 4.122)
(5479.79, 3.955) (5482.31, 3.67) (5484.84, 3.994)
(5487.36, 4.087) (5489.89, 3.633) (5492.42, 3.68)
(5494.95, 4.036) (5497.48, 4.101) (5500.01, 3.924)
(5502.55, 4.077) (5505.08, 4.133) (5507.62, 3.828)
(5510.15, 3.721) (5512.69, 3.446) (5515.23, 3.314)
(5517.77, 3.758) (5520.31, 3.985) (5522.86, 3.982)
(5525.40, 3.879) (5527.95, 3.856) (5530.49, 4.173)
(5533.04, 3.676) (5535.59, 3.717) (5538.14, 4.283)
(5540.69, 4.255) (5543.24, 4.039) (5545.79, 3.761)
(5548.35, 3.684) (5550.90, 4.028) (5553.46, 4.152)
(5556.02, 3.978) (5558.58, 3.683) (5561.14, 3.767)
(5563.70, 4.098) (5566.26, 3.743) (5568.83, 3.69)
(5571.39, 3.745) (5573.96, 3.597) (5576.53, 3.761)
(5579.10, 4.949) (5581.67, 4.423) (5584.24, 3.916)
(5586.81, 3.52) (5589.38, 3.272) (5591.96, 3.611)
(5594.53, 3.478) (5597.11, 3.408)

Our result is 1.4 Ang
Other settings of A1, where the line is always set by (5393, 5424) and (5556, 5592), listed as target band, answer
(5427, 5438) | 0.9 Ang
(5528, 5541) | -0.6 Ang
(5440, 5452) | -3.0 Ang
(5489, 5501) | -0.3 Ang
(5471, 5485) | -0.7 Ang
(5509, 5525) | 0.4 Ang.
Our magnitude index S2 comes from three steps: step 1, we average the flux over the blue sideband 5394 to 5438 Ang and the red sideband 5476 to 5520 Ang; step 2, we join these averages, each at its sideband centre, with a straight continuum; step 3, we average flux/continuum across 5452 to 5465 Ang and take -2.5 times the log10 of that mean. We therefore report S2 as 0.172 mag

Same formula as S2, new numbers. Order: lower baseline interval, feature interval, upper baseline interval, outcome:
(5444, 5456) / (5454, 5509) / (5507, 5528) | 0.02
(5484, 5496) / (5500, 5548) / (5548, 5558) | 0.01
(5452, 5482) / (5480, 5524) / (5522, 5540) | -0.02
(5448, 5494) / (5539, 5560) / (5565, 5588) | -0.03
